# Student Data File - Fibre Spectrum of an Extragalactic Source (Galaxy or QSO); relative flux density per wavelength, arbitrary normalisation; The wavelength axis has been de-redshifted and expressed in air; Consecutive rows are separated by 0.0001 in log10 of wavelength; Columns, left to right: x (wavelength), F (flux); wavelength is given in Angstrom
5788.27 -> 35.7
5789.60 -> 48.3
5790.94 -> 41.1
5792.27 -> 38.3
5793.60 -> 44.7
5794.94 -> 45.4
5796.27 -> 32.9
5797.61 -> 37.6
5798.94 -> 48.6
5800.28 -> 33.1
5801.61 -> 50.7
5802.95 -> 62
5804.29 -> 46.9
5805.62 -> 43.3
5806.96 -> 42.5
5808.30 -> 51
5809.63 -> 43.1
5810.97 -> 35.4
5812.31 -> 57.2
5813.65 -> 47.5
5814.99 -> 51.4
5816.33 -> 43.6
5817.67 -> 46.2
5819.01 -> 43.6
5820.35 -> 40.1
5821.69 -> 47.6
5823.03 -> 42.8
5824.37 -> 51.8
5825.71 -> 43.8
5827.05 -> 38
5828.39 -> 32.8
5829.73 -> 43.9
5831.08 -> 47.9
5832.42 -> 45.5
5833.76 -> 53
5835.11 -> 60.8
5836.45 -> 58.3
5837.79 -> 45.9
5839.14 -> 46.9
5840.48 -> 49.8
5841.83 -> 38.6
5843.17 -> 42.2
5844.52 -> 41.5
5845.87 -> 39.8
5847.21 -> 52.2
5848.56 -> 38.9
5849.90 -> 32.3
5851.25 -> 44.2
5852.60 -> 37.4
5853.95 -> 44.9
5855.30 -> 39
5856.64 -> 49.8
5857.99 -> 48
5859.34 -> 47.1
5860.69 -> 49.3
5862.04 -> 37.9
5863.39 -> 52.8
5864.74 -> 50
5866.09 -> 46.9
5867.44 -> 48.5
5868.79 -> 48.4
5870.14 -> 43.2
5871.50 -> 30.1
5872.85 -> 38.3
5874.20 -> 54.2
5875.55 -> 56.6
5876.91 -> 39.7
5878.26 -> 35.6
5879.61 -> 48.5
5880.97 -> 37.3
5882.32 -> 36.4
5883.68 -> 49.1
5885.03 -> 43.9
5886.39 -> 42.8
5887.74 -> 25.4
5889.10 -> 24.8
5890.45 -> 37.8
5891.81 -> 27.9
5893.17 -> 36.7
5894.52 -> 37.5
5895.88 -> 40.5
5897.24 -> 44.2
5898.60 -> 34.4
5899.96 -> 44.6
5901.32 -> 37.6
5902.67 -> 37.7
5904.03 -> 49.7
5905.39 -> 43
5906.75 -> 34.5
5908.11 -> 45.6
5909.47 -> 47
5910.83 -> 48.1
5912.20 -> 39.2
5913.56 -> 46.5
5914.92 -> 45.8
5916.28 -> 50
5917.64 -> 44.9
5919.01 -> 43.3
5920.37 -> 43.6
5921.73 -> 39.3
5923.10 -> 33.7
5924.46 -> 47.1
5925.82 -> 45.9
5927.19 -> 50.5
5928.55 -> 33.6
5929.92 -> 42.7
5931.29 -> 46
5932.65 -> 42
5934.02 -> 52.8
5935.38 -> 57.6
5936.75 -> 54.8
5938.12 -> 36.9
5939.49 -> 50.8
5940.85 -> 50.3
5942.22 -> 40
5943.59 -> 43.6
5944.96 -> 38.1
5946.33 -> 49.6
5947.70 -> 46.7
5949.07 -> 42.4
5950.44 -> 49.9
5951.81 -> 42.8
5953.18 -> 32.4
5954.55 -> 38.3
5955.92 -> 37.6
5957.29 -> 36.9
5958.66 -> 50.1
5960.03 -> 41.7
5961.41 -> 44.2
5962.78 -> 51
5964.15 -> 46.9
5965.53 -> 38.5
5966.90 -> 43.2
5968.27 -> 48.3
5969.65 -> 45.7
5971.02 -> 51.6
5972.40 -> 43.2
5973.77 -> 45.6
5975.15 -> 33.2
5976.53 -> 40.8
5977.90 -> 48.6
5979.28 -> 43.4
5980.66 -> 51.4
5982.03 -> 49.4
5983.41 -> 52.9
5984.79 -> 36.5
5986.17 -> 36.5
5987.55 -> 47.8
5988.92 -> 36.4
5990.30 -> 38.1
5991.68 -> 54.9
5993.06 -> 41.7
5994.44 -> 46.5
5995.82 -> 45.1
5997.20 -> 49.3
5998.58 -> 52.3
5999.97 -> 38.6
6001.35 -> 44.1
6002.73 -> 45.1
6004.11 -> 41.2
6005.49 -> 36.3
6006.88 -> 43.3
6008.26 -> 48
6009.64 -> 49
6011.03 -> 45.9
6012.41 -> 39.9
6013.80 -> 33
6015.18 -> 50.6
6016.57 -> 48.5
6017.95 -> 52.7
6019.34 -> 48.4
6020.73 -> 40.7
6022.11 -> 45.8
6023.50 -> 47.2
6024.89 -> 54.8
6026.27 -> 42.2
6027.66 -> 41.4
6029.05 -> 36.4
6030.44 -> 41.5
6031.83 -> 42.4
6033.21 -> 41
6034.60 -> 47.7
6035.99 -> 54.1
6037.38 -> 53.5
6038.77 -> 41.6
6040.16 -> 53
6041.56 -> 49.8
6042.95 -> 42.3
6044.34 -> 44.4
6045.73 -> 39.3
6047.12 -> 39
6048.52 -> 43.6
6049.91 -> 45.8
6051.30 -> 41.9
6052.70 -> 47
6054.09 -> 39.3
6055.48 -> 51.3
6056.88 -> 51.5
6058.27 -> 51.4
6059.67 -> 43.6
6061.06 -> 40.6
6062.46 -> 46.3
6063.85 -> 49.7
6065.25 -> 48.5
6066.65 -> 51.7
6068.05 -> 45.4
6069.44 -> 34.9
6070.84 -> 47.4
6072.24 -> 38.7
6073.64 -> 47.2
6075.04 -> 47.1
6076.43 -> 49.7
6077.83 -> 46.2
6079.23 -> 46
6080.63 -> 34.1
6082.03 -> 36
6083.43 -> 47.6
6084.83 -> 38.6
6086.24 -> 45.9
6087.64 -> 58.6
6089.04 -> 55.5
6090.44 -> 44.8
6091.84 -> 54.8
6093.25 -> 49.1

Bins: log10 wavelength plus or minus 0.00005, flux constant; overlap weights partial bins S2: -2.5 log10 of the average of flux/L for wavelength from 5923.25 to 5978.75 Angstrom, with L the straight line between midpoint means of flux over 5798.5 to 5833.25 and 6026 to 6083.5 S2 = 0.02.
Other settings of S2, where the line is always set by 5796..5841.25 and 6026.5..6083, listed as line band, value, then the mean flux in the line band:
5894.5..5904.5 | 0.123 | 40.8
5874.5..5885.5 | 0.050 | 43.7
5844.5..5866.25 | 0.040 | 44.3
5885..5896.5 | 0.298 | 34.7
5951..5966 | 0.084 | 42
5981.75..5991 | 0.074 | 42.2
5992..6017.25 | 0.014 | 44.5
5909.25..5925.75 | 0.038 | 44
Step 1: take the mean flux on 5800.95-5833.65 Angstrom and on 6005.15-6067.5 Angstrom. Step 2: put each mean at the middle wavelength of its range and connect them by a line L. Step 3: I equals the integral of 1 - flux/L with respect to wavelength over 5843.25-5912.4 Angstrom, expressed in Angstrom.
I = 5.7 Angstrom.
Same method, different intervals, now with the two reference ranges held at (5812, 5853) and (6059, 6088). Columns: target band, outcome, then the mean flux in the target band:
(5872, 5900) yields 3.4 Angstrom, 39.6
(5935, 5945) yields -0.4 Angstrom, 46.7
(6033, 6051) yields -0.4 Angstrom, 45.8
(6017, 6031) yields -0.1 Angstrom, 45.2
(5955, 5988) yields 0.5 Angstrom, 44.3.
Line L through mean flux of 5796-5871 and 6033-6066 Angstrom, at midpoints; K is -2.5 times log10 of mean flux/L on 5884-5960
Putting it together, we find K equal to 0.08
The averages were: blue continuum 45.4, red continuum 46.2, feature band 42.4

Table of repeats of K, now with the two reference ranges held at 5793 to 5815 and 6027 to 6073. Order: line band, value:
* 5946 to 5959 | 0.07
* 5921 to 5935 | 0.04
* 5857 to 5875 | -0.02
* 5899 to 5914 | 0.06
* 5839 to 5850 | 0.06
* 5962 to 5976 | 0.01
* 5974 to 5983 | 0.01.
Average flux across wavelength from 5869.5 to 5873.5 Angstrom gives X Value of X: 37.1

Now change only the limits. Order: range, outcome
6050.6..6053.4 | 44.4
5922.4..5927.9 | 44.2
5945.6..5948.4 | 47.9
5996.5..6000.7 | 46.6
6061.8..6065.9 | 48.2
